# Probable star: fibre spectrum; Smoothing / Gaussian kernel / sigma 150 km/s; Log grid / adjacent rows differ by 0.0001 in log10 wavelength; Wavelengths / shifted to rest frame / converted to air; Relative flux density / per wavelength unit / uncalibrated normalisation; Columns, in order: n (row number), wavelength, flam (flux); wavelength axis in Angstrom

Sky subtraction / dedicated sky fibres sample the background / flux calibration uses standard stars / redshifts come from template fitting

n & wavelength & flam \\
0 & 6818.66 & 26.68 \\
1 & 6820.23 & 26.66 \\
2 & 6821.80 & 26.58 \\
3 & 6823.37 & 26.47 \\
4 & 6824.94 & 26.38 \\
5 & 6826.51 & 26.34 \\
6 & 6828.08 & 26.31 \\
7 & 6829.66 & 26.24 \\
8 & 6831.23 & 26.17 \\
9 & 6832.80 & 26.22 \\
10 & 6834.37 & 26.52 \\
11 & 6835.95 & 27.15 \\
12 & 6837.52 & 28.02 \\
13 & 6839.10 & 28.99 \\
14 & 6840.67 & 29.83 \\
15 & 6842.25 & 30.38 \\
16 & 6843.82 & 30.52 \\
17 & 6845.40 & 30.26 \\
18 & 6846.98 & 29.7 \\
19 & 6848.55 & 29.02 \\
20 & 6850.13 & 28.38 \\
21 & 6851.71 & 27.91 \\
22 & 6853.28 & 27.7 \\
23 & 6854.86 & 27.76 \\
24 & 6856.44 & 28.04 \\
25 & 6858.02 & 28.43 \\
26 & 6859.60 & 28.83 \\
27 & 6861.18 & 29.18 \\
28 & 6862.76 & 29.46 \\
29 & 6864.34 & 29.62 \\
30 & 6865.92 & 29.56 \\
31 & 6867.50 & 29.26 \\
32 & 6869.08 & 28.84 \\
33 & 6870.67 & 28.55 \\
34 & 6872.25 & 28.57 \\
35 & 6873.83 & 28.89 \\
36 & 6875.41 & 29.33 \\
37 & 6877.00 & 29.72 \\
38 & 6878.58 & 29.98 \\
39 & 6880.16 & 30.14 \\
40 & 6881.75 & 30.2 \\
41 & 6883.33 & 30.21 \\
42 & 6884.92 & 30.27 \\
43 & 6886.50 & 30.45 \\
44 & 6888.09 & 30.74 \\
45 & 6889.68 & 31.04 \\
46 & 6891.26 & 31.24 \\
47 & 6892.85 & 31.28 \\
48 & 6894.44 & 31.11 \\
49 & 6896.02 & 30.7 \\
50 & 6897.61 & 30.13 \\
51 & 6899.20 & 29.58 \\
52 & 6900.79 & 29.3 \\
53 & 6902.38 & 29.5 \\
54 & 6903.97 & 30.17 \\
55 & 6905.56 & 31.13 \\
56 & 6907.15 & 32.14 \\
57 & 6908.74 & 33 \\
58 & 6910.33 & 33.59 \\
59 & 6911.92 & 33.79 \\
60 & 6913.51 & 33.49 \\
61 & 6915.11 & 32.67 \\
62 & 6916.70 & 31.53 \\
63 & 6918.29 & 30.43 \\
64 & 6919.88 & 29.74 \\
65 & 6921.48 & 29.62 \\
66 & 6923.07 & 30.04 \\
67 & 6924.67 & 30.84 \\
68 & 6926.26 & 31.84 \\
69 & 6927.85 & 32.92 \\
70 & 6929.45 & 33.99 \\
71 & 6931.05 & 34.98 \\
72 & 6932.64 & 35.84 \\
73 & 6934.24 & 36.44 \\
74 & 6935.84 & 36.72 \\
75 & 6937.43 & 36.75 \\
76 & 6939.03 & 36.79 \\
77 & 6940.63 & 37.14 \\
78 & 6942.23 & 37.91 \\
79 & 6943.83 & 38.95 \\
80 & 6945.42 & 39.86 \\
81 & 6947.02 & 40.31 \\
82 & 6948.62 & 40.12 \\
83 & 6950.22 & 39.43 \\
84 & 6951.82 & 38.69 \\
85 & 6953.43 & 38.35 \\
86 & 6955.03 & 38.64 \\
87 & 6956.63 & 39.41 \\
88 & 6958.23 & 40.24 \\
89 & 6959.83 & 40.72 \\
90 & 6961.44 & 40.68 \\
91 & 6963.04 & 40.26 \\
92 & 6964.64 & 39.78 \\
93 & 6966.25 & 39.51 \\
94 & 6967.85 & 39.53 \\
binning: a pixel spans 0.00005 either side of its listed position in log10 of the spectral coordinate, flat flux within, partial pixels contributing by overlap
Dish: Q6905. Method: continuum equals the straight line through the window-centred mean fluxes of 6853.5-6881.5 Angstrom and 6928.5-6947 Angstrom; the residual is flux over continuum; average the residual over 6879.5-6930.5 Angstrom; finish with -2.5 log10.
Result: 0.069 mag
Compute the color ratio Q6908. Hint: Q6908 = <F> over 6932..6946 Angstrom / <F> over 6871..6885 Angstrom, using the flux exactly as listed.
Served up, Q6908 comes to 1.26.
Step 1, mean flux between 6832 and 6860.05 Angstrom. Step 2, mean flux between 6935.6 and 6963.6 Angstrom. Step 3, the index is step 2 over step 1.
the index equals 1.37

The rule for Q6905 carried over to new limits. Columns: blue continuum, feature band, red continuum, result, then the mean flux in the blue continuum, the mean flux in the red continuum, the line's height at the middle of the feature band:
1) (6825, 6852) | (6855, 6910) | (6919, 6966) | 0.06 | 28.1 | 36.8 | 31.8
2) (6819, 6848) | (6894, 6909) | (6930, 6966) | 0.12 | 27.7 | 38.5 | 34.1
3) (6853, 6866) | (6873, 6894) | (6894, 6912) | -0.01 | 28.7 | 31.1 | 30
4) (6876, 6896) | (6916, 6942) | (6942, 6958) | 0.09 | 30.5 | 39.3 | 36.4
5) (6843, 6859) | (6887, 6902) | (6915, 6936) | 0.02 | 28.8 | 32.6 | 31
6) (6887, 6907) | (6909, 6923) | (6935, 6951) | 0.06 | 30.5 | 38.4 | 33.8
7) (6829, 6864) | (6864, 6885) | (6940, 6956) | 0.07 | 28.4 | 39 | 31.3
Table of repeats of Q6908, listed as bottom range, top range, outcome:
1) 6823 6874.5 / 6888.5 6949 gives 1.18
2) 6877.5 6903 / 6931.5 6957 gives 1.26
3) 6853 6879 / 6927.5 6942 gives 1.24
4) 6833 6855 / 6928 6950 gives 1.30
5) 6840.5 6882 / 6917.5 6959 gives 1.23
